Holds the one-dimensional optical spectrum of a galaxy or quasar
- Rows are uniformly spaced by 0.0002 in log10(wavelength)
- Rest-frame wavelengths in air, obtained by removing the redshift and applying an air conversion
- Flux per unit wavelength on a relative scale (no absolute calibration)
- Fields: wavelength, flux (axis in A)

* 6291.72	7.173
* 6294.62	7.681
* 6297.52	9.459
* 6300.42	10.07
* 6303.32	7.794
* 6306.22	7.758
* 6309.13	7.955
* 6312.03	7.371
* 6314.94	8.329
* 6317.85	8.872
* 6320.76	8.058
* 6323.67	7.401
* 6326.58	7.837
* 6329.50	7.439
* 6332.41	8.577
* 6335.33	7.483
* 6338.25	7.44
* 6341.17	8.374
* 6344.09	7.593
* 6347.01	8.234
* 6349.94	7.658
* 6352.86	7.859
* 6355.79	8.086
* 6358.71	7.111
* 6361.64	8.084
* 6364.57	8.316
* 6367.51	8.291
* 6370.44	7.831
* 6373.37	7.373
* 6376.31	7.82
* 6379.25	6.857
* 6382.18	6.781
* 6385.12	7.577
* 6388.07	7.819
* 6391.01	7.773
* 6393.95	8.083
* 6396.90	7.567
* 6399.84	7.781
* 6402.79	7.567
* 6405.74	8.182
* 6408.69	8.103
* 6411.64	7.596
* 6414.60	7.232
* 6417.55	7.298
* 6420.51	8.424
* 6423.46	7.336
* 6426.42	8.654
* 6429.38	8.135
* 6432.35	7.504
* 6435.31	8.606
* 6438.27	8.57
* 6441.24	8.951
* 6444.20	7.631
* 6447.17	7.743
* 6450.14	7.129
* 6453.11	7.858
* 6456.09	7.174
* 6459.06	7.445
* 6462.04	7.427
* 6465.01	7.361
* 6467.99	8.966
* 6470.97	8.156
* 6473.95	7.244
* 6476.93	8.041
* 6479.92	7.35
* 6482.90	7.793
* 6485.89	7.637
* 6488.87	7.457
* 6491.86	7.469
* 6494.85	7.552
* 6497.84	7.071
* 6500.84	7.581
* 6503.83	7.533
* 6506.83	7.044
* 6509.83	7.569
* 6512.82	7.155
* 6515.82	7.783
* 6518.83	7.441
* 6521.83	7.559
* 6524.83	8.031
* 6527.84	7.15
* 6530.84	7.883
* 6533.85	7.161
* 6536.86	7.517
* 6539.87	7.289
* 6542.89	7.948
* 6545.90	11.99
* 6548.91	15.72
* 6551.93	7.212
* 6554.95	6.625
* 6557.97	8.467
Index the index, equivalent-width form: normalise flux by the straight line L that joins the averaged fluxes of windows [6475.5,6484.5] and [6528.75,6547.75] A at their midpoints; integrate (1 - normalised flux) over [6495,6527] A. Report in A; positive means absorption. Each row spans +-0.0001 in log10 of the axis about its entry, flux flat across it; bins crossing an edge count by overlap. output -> 2.4 A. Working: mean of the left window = 7.72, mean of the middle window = 7.47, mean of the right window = 8.4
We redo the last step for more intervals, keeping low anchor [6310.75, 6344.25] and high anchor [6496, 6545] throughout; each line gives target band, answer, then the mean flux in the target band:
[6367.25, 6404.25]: 0.9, 7.6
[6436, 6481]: -1.0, 7.82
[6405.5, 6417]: 0.1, 7.7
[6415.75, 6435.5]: -0.6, 7.94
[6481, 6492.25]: 0.0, 7.6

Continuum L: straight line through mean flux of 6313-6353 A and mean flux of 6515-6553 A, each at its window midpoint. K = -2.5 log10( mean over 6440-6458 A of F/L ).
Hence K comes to 0.08 mag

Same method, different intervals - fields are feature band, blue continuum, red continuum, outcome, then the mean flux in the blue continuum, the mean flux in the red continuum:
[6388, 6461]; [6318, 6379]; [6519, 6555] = 0.04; 7.85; 8.55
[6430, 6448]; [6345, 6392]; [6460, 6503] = -0.07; 7.71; 7.65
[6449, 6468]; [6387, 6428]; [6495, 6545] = 0.02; 7.82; 7.54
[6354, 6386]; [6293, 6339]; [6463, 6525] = 0.04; 8.1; 7.6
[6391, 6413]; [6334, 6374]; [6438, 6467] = -0.01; 7.85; 7.71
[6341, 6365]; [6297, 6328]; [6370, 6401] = 0.00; 8.23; 7.56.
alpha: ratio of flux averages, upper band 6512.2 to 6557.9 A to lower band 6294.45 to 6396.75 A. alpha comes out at 1.05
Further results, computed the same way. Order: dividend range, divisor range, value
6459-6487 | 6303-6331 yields 0.98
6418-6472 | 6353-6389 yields 1.03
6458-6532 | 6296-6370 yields 0.94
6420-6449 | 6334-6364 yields 1.04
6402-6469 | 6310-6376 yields 1.00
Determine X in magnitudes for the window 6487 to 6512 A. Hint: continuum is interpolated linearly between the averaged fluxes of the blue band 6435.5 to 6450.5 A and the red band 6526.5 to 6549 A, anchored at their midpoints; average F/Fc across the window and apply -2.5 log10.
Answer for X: 0.144 mag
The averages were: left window 8.12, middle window 7.41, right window 8.68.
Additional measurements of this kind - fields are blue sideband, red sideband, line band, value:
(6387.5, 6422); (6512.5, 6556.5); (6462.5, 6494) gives 0.049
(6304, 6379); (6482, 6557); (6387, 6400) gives 0.012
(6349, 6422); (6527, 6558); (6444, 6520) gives 0.102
